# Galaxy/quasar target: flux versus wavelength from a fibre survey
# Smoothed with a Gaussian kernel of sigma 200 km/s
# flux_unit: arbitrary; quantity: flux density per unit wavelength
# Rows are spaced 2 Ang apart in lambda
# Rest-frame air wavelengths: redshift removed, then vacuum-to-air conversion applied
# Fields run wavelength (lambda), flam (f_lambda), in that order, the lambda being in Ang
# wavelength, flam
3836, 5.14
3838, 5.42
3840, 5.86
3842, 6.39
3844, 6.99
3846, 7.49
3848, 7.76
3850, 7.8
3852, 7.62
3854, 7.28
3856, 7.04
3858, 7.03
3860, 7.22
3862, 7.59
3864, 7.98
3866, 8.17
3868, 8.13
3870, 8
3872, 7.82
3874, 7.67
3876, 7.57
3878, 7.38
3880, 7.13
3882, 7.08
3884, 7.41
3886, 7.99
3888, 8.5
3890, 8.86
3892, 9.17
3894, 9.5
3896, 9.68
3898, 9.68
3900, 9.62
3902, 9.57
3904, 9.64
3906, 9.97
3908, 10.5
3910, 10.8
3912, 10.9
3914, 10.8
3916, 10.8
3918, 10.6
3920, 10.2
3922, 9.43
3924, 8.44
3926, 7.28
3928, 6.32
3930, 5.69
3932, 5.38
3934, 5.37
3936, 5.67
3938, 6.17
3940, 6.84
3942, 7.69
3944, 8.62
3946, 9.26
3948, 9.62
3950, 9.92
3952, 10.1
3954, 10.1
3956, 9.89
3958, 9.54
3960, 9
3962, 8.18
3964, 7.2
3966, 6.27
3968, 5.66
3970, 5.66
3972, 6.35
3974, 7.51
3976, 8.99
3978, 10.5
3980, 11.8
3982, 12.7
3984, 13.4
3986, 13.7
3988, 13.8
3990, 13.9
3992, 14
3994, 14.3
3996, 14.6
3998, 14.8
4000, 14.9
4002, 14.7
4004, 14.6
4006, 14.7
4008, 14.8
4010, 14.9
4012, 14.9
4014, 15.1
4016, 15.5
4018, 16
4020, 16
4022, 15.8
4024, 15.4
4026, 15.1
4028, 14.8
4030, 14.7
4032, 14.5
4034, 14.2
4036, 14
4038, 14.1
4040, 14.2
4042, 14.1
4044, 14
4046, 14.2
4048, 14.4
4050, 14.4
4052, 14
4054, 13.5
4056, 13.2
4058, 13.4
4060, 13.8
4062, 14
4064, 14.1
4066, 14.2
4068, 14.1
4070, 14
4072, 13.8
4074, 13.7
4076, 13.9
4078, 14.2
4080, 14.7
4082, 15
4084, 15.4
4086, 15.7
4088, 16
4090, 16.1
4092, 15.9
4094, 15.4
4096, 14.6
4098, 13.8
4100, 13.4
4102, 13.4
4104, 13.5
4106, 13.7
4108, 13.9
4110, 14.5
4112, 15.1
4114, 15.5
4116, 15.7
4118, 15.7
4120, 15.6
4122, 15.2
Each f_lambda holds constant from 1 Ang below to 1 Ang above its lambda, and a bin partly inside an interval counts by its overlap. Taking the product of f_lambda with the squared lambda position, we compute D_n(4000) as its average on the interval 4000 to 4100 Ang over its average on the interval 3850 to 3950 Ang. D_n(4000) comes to 1.89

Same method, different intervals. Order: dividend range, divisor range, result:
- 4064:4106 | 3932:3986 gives 1.80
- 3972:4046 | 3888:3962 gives 1.64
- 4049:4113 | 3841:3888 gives 2.12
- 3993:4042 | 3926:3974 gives 2.03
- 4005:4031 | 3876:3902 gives 1.91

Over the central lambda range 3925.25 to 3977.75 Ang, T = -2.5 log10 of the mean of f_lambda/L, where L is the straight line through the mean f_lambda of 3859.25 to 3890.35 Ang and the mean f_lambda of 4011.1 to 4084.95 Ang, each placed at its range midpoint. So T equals 0.36 mag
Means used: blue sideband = 7.76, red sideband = 14.4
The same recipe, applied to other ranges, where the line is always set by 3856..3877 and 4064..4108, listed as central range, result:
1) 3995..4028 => -0.23 mag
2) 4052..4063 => 0.00 mag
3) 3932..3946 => 0.41 mag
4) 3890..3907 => -0.11 mag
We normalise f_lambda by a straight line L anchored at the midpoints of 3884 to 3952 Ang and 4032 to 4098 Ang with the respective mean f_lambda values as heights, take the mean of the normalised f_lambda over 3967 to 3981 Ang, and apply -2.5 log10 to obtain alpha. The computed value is 0.33 mag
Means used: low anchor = 8.74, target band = 8.07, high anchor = 14.4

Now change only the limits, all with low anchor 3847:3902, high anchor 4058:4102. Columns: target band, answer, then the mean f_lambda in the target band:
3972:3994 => -0.04 mag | 11.9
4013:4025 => -0.23 mag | 15.6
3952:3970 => 0.29 mag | 8.19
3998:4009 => -0.21 mag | 14.7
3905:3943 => 0.14 mag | 8.36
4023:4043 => -0.12 mag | 14.5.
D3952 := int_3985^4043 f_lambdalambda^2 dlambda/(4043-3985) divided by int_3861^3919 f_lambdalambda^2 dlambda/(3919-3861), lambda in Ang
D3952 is 1.75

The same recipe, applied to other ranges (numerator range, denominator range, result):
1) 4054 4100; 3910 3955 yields 1.84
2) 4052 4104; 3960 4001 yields 1.38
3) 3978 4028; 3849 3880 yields 2.04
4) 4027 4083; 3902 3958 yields 1.71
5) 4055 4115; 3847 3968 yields 1.88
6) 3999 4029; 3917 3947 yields 2.10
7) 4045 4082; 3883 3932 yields 1.66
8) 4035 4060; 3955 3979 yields 1.84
